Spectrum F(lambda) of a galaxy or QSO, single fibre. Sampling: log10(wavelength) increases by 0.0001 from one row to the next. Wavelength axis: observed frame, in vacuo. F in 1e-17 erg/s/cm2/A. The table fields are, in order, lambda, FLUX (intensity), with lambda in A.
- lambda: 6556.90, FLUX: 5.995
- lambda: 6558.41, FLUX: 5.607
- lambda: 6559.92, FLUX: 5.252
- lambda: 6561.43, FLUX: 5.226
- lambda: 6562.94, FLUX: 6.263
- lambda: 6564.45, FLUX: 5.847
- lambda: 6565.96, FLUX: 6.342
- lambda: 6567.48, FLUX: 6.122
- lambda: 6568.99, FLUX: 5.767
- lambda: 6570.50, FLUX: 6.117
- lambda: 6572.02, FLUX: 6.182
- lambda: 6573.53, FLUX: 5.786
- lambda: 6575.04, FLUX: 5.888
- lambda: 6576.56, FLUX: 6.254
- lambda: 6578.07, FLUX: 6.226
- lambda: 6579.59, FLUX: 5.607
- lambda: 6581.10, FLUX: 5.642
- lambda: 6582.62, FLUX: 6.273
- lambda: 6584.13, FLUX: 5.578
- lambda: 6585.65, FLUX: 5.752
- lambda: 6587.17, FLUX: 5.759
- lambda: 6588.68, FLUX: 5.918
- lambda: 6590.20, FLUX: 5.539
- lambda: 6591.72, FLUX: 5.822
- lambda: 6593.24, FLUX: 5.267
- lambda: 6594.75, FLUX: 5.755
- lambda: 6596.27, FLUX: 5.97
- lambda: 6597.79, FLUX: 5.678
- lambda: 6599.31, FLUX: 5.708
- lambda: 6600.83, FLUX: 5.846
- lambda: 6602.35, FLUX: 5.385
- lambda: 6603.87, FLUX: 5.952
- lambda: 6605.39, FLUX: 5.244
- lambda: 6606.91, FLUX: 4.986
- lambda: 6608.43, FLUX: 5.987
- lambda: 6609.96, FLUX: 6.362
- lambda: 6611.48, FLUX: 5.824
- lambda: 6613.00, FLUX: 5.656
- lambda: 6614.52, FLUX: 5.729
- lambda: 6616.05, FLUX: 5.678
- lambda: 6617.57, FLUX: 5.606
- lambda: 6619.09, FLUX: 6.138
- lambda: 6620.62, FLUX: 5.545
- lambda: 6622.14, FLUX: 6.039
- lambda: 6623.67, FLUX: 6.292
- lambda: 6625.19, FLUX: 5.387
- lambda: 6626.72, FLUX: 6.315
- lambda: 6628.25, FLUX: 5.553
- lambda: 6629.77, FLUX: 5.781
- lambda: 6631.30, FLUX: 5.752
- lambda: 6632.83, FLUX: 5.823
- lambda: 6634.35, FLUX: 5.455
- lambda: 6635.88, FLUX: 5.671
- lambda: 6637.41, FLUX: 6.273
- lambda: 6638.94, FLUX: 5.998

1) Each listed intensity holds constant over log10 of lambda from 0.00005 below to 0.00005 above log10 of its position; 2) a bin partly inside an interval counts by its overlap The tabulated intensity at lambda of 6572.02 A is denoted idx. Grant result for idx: 6.182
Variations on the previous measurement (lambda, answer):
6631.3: 5.752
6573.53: 5.786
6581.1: 5.642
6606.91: 4.986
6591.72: 5.822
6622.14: 6.039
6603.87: 5.952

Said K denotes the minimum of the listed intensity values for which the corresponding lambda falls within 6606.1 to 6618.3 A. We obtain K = 4.986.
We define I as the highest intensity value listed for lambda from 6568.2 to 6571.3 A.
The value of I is 6.117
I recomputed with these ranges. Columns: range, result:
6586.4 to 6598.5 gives 5.97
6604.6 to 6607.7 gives 5.244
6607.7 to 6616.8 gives 6.362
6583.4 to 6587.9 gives 5.759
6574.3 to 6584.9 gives 6.273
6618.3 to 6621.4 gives 6.138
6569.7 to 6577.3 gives 6.254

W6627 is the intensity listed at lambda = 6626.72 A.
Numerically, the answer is 6.315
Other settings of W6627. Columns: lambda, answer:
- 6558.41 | 5.607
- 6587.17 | 5.759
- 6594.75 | 5.755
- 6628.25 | 5.553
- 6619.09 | 6.138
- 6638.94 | 5.998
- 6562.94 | 6.263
